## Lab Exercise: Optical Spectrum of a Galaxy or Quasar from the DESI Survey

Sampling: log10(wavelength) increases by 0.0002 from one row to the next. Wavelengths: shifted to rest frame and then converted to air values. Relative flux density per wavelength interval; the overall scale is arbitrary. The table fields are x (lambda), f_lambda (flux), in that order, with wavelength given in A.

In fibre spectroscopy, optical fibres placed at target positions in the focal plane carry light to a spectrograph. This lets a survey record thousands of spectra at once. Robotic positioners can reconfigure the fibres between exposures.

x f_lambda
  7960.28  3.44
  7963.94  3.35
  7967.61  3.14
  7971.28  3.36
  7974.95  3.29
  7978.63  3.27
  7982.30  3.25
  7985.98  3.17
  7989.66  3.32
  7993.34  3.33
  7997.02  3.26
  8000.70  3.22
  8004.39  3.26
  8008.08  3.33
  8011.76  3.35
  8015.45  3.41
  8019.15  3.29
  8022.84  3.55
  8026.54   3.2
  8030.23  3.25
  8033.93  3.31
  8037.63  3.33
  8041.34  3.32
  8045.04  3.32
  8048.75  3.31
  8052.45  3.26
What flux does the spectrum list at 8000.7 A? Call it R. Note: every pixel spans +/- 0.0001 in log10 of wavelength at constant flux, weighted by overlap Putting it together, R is 3.22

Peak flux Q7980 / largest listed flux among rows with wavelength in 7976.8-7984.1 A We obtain 3.27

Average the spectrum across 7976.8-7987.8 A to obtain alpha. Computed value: 3.23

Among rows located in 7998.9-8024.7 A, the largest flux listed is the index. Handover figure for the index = 3.55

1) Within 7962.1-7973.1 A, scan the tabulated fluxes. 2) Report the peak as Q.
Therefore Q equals 3.36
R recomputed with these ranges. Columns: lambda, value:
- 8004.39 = 3.26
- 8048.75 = 3.31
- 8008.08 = 3.33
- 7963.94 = 3.35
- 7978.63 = 3.27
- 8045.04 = 3.32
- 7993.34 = 3.33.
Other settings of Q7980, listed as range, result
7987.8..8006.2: 3.33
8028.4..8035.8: 3.31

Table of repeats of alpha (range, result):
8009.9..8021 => 3.35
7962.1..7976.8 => 3.29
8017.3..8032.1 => 3.32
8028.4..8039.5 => 3.29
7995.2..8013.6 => 3.28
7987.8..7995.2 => 3.32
